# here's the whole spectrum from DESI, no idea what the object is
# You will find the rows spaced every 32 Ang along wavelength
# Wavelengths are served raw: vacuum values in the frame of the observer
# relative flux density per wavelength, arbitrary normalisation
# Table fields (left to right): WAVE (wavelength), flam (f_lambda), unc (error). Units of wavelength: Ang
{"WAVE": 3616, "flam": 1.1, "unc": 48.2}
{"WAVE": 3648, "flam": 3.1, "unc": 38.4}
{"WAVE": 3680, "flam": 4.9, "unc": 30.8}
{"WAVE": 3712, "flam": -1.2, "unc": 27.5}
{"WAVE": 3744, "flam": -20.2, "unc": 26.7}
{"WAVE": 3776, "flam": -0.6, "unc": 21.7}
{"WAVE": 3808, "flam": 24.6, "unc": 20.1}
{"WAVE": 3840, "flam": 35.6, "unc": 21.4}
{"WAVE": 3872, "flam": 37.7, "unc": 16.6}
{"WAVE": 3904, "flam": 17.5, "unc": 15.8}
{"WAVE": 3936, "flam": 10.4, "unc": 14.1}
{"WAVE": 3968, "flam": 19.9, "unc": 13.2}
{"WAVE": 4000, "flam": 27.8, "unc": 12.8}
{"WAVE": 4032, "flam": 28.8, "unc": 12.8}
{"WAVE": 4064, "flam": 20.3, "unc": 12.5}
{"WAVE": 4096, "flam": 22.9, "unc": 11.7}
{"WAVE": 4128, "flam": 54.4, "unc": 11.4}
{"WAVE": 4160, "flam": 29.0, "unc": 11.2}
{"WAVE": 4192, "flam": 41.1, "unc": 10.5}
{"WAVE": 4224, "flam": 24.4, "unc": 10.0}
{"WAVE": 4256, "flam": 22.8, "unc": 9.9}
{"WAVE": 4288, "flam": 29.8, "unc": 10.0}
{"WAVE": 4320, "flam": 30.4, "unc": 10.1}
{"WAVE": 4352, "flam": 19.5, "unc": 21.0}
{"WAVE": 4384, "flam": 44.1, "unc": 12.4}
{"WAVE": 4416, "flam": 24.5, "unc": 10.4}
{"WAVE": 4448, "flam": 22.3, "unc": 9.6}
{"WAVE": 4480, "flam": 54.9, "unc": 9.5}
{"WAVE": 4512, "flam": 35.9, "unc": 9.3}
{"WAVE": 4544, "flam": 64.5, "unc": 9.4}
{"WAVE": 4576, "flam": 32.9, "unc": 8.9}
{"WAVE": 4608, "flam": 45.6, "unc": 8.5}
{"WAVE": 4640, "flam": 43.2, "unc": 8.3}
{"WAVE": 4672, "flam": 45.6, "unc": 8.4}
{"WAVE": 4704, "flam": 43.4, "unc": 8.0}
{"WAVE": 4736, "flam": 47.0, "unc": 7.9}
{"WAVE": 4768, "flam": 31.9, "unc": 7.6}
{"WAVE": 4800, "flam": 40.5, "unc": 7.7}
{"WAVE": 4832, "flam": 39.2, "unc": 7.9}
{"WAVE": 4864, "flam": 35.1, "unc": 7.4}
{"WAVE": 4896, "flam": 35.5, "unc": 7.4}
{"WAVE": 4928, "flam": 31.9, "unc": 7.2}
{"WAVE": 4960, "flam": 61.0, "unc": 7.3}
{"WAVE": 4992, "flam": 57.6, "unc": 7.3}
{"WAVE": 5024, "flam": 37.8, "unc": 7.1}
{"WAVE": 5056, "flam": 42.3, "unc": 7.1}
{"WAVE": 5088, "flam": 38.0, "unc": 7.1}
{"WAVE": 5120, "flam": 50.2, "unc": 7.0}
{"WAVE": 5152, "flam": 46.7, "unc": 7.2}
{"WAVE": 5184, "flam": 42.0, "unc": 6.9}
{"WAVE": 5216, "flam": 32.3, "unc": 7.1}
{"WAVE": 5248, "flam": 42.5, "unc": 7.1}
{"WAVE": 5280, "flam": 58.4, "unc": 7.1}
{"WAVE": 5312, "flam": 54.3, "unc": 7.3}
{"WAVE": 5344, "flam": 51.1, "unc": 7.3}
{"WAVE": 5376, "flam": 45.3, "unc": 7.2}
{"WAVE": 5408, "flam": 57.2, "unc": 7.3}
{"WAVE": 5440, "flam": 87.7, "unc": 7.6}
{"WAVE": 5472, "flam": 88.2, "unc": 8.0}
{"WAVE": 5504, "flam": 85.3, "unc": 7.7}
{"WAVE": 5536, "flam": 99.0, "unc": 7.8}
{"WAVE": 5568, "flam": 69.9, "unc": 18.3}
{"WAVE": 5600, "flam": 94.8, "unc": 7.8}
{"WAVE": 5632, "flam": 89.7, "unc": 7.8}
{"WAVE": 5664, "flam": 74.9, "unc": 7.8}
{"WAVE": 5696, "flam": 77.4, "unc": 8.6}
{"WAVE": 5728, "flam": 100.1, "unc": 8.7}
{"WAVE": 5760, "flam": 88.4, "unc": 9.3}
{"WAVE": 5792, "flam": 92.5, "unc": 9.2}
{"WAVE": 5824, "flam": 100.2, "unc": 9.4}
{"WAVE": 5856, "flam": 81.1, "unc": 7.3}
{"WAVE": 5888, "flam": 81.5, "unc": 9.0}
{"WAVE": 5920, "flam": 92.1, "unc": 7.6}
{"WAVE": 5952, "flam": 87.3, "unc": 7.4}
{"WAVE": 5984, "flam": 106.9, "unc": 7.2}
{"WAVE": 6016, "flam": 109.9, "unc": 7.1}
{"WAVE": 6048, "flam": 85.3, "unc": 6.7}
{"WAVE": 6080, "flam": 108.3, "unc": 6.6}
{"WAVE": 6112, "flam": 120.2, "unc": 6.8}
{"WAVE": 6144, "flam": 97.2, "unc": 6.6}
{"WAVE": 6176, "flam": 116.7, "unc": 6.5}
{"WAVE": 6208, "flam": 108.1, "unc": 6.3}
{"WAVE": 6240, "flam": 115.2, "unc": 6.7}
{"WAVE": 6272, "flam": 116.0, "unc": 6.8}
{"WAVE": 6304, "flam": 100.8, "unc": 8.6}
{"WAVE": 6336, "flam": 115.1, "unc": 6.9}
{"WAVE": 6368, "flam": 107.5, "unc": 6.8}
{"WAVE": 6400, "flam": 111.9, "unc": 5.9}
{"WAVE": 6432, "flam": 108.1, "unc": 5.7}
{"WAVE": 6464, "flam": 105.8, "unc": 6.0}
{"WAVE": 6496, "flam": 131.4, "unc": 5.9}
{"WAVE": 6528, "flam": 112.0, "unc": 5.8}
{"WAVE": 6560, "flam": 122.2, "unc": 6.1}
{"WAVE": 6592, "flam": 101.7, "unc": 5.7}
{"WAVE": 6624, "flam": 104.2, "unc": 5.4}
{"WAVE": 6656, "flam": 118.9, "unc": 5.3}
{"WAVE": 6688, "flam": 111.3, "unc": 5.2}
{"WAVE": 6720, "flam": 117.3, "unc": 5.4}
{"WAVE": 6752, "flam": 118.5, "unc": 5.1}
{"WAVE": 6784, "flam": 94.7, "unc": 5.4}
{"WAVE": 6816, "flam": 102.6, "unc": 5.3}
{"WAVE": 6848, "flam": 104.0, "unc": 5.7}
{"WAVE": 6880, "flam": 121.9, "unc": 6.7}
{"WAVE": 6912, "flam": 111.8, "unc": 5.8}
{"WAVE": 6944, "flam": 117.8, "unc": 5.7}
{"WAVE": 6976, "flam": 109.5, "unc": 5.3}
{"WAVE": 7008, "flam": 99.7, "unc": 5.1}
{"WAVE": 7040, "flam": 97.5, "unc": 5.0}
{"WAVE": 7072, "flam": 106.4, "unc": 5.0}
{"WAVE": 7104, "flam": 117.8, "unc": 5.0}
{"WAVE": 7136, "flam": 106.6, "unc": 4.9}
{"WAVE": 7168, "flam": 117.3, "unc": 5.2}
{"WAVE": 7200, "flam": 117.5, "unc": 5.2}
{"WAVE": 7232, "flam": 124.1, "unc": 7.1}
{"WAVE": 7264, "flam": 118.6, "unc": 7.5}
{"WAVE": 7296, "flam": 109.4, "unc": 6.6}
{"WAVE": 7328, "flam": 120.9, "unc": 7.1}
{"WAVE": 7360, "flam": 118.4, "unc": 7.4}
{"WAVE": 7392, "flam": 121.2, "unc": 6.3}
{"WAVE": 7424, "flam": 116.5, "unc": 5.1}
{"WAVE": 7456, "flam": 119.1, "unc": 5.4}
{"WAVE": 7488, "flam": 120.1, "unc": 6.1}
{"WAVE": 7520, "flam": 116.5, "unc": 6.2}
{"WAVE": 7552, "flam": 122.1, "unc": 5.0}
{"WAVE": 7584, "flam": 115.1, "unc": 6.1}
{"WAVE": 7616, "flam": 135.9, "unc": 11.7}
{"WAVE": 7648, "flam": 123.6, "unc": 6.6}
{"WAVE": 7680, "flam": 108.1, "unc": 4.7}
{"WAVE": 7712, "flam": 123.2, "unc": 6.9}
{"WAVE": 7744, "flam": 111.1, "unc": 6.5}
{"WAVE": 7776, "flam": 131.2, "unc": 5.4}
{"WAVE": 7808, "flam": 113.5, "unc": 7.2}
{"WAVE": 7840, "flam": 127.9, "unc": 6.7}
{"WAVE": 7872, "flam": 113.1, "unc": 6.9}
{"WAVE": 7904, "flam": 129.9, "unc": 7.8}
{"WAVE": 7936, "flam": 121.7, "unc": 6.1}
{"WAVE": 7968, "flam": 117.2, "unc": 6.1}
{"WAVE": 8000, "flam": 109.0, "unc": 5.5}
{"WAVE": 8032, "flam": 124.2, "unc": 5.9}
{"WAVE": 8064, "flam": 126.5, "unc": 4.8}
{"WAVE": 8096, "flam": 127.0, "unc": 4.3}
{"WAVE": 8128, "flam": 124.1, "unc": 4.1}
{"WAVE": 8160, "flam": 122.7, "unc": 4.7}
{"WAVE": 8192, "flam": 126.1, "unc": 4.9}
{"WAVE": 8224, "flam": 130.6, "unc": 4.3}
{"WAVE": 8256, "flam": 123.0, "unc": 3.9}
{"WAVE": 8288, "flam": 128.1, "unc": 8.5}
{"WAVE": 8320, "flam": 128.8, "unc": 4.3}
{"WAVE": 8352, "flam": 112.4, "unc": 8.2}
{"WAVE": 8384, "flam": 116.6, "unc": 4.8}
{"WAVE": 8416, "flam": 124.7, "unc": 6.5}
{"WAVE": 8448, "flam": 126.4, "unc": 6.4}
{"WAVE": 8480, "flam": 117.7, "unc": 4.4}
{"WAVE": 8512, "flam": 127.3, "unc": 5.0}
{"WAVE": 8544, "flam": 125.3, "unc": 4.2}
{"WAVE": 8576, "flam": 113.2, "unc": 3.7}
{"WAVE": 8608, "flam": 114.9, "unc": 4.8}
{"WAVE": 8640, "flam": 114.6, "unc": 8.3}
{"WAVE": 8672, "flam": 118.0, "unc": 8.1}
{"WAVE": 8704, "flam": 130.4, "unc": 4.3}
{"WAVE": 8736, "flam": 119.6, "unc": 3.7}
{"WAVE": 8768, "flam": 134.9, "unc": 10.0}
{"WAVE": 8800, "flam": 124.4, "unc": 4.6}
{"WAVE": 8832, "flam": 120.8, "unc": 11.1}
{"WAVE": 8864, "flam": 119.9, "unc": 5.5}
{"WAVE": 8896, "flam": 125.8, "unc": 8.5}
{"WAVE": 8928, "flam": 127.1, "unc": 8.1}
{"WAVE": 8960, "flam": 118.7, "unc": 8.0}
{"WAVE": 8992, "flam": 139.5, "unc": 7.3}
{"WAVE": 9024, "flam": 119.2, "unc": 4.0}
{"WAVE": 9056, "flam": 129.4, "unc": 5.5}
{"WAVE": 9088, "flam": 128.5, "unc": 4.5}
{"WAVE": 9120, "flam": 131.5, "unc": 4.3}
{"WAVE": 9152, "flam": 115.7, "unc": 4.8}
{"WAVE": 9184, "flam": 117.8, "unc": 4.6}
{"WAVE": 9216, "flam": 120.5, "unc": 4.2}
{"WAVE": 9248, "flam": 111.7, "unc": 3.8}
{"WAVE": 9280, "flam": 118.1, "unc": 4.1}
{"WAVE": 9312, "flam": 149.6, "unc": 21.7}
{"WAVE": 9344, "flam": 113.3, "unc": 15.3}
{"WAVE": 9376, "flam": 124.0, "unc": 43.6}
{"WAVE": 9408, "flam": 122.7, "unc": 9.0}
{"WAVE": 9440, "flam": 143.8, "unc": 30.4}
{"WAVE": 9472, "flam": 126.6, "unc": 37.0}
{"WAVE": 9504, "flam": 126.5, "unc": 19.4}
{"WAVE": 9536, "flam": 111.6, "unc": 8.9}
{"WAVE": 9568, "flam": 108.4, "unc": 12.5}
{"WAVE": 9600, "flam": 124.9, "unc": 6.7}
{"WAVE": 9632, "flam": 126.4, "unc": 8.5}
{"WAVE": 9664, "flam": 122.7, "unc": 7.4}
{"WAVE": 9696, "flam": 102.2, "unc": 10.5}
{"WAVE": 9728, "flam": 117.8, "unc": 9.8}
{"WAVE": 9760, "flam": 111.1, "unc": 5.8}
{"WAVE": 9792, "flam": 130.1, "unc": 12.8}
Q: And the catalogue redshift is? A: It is 0.357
